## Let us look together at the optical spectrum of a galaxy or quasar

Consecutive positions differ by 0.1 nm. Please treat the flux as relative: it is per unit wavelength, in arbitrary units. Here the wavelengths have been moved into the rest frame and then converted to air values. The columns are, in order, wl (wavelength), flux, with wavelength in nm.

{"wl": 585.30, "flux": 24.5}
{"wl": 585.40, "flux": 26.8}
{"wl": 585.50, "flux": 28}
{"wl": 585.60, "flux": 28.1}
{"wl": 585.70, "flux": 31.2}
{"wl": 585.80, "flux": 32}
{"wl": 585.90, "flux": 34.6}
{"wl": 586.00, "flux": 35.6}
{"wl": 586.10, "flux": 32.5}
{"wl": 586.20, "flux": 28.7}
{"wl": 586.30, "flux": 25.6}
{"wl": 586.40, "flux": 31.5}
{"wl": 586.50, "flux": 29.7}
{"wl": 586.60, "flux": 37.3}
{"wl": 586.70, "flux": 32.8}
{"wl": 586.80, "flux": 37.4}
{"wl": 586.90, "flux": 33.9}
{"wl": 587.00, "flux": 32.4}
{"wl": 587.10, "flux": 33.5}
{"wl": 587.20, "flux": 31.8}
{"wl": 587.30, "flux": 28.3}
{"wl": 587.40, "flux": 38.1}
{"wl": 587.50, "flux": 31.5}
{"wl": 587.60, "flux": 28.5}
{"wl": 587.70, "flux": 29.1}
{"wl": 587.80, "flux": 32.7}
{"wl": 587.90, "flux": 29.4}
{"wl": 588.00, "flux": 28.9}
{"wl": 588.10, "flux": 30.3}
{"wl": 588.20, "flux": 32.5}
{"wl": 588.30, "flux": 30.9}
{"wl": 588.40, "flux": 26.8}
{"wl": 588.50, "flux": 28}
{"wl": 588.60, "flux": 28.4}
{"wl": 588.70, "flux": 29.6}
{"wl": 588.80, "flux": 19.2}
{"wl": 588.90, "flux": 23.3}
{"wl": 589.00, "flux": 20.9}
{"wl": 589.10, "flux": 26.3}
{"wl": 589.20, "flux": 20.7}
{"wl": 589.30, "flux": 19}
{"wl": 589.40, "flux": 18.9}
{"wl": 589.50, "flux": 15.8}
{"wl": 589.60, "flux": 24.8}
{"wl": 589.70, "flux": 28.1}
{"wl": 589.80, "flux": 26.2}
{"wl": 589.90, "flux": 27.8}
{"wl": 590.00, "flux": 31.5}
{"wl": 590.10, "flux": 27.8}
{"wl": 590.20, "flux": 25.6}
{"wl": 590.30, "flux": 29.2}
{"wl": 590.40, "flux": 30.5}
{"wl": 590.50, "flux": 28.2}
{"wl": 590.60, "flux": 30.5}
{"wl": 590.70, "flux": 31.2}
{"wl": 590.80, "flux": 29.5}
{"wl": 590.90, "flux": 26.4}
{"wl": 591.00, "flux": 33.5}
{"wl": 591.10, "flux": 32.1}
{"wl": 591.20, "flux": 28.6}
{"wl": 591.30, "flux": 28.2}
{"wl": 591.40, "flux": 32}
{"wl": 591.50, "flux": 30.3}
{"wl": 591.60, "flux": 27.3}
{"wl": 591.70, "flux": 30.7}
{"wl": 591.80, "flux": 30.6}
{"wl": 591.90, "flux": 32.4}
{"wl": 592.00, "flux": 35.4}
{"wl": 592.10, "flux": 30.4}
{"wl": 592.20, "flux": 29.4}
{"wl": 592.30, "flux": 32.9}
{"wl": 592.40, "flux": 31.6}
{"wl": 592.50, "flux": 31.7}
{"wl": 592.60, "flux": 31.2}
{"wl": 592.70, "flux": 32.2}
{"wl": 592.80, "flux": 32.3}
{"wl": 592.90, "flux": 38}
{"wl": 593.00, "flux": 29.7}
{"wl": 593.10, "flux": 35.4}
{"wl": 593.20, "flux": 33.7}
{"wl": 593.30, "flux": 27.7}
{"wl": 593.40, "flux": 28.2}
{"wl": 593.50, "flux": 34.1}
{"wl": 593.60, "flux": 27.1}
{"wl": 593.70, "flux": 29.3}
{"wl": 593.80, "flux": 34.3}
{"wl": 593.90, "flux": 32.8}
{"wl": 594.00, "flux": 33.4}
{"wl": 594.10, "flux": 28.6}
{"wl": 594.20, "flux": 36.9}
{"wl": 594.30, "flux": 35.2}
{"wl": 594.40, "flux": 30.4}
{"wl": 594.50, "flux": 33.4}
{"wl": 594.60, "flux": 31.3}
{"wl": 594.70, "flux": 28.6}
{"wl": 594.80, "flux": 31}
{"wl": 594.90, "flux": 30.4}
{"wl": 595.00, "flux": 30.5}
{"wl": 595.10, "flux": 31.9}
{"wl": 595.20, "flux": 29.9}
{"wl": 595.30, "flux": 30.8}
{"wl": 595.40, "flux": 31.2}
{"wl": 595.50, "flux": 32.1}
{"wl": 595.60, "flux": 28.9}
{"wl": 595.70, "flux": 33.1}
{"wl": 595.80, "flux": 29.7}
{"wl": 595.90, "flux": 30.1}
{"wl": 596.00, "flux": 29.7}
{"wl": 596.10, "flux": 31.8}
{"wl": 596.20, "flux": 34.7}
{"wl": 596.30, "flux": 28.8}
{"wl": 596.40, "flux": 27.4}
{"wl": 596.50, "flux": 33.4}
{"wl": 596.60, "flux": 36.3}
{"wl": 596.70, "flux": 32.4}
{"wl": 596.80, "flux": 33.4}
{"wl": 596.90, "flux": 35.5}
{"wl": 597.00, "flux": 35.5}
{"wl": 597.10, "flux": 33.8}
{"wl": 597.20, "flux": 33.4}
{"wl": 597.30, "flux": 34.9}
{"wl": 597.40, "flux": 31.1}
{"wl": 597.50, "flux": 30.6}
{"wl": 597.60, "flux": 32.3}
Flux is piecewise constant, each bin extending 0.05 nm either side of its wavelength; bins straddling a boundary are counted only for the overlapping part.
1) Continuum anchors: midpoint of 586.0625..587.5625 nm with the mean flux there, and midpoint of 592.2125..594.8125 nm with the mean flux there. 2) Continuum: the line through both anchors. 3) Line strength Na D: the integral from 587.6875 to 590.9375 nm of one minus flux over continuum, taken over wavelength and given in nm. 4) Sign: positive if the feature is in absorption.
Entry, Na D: 0.53 nm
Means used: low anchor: 32.3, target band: 26.9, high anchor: 31.9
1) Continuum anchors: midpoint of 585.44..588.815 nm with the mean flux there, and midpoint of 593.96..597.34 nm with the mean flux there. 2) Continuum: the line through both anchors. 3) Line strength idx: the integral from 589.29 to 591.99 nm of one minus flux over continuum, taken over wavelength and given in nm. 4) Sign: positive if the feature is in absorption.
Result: 0.27 nm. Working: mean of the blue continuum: 31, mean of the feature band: 28.3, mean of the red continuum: 32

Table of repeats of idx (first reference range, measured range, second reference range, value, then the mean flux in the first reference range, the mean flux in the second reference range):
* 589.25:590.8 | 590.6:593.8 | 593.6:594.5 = -0.164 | 26.4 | 32.3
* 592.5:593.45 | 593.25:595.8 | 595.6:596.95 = 0.060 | 32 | 31.9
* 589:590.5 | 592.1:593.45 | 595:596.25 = -0.172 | 25.1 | 31.1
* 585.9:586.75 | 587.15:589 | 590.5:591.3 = 0.125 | 31.9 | 30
